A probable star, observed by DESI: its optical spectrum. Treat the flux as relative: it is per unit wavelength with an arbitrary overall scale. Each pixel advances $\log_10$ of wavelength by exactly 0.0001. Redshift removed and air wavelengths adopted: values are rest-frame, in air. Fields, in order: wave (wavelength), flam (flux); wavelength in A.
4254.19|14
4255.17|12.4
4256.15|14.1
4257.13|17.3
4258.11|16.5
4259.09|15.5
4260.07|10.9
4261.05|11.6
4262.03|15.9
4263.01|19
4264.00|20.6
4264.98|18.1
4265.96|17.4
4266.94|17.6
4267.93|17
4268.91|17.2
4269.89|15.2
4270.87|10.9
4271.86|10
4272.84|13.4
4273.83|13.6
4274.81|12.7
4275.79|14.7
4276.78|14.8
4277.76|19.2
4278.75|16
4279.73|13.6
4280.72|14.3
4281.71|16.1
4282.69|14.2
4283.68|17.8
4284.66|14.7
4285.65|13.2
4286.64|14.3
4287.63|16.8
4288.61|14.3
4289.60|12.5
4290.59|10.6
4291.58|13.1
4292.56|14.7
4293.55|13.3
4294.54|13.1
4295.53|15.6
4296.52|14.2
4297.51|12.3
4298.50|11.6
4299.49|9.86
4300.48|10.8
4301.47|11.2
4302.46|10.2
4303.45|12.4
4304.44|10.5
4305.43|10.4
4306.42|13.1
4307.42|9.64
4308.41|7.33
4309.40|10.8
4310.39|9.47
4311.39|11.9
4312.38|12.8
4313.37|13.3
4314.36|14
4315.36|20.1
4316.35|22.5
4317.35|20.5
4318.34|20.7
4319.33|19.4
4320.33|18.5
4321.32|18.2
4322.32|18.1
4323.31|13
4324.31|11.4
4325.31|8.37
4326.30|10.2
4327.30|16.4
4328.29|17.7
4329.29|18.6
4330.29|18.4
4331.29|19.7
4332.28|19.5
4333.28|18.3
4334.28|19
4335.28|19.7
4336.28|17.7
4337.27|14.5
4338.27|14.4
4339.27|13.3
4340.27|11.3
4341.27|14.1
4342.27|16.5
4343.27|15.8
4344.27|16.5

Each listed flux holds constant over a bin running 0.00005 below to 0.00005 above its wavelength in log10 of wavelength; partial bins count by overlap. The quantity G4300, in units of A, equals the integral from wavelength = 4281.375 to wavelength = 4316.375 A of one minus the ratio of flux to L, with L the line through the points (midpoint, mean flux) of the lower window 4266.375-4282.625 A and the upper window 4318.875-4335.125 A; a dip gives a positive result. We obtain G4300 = 5.8 A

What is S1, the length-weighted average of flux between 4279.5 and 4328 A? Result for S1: 13.8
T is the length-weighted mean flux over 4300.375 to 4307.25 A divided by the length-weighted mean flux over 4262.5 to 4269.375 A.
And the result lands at 0.62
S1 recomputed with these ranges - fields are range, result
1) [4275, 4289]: 15.2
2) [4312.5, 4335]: 17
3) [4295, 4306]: 11.7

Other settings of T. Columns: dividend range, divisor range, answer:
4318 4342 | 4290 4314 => 1.38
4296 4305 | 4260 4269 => 0.68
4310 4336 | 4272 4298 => 1.16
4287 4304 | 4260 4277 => 0.84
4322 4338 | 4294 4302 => 1.32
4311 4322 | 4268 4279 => 1.22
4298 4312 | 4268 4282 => 0.74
